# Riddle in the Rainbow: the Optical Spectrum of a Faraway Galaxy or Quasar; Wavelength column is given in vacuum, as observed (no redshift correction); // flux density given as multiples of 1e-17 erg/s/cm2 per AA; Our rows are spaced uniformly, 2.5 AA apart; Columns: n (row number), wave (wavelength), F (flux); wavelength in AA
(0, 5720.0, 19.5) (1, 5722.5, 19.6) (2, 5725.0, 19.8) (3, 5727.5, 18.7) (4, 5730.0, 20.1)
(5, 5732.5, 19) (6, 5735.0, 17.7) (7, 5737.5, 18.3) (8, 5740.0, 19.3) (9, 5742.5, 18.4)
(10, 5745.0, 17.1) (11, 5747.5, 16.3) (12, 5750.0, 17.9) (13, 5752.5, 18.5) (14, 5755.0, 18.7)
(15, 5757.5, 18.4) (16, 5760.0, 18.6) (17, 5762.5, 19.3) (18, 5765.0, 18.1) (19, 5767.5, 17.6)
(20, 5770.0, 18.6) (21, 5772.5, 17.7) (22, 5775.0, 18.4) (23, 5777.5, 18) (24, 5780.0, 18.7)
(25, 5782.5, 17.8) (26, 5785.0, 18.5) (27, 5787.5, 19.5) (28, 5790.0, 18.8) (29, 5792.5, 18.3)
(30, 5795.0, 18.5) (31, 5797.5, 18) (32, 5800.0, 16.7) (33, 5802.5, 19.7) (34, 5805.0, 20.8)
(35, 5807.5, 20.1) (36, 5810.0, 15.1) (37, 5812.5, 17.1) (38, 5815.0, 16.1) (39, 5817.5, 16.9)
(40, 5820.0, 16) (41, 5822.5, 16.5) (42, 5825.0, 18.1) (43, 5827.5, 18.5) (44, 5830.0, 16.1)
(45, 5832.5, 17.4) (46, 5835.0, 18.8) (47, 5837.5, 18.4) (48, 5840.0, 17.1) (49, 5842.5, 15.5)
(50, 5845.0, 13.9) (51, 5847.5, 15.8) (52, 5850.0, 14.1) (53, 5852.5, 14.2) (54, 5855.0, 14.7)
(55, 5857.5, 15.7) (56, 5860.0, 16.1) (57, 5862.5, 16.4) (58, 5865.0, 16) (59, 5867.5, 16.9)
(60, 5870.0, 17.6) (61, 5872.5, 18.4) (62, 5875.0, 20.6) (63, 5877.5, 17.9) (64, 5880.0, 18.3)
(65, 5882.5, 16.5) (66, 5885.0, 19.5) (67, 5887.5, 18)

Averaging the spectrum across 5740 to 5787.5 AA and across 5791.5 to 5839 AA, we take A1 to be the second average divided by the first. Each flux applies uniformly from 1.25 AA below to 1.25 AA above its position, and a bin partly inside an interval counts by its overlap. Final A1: 0.97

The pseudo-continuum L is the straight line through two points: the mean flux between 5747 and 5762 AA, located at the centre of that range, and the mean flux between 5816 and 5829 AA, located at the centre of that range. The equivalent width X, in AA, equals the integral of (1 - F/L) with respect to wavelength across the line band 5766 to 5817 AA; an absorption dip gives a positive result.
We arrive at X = -1.56 AA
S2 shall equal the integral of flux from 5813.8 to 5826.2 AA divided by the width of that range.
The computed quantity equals 16.7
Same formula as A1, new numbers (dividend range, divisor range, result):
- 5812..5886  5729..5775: 0.92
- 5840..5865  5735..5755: 0.85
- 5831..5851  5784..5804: 0.89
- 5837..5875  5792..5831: 0.92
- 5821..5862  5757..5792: 0.88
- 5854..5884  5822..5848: 1.01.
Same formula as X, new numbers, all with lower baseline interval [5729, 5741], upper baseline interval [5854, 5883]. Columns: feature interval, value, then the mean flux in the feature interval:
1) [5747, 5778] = 0.47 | 18.2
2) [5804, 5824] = 0.61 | 17.3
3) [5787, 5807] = -0.85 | 18.8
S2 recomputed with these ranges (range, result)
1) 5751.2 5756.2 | 18.6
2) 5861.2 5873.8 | 17.1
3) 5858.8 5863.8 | 16.2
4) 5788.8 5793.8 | 18.5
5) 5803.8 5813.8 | 18.3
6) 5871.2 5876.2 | 19.5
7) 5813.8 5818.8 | 16.5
